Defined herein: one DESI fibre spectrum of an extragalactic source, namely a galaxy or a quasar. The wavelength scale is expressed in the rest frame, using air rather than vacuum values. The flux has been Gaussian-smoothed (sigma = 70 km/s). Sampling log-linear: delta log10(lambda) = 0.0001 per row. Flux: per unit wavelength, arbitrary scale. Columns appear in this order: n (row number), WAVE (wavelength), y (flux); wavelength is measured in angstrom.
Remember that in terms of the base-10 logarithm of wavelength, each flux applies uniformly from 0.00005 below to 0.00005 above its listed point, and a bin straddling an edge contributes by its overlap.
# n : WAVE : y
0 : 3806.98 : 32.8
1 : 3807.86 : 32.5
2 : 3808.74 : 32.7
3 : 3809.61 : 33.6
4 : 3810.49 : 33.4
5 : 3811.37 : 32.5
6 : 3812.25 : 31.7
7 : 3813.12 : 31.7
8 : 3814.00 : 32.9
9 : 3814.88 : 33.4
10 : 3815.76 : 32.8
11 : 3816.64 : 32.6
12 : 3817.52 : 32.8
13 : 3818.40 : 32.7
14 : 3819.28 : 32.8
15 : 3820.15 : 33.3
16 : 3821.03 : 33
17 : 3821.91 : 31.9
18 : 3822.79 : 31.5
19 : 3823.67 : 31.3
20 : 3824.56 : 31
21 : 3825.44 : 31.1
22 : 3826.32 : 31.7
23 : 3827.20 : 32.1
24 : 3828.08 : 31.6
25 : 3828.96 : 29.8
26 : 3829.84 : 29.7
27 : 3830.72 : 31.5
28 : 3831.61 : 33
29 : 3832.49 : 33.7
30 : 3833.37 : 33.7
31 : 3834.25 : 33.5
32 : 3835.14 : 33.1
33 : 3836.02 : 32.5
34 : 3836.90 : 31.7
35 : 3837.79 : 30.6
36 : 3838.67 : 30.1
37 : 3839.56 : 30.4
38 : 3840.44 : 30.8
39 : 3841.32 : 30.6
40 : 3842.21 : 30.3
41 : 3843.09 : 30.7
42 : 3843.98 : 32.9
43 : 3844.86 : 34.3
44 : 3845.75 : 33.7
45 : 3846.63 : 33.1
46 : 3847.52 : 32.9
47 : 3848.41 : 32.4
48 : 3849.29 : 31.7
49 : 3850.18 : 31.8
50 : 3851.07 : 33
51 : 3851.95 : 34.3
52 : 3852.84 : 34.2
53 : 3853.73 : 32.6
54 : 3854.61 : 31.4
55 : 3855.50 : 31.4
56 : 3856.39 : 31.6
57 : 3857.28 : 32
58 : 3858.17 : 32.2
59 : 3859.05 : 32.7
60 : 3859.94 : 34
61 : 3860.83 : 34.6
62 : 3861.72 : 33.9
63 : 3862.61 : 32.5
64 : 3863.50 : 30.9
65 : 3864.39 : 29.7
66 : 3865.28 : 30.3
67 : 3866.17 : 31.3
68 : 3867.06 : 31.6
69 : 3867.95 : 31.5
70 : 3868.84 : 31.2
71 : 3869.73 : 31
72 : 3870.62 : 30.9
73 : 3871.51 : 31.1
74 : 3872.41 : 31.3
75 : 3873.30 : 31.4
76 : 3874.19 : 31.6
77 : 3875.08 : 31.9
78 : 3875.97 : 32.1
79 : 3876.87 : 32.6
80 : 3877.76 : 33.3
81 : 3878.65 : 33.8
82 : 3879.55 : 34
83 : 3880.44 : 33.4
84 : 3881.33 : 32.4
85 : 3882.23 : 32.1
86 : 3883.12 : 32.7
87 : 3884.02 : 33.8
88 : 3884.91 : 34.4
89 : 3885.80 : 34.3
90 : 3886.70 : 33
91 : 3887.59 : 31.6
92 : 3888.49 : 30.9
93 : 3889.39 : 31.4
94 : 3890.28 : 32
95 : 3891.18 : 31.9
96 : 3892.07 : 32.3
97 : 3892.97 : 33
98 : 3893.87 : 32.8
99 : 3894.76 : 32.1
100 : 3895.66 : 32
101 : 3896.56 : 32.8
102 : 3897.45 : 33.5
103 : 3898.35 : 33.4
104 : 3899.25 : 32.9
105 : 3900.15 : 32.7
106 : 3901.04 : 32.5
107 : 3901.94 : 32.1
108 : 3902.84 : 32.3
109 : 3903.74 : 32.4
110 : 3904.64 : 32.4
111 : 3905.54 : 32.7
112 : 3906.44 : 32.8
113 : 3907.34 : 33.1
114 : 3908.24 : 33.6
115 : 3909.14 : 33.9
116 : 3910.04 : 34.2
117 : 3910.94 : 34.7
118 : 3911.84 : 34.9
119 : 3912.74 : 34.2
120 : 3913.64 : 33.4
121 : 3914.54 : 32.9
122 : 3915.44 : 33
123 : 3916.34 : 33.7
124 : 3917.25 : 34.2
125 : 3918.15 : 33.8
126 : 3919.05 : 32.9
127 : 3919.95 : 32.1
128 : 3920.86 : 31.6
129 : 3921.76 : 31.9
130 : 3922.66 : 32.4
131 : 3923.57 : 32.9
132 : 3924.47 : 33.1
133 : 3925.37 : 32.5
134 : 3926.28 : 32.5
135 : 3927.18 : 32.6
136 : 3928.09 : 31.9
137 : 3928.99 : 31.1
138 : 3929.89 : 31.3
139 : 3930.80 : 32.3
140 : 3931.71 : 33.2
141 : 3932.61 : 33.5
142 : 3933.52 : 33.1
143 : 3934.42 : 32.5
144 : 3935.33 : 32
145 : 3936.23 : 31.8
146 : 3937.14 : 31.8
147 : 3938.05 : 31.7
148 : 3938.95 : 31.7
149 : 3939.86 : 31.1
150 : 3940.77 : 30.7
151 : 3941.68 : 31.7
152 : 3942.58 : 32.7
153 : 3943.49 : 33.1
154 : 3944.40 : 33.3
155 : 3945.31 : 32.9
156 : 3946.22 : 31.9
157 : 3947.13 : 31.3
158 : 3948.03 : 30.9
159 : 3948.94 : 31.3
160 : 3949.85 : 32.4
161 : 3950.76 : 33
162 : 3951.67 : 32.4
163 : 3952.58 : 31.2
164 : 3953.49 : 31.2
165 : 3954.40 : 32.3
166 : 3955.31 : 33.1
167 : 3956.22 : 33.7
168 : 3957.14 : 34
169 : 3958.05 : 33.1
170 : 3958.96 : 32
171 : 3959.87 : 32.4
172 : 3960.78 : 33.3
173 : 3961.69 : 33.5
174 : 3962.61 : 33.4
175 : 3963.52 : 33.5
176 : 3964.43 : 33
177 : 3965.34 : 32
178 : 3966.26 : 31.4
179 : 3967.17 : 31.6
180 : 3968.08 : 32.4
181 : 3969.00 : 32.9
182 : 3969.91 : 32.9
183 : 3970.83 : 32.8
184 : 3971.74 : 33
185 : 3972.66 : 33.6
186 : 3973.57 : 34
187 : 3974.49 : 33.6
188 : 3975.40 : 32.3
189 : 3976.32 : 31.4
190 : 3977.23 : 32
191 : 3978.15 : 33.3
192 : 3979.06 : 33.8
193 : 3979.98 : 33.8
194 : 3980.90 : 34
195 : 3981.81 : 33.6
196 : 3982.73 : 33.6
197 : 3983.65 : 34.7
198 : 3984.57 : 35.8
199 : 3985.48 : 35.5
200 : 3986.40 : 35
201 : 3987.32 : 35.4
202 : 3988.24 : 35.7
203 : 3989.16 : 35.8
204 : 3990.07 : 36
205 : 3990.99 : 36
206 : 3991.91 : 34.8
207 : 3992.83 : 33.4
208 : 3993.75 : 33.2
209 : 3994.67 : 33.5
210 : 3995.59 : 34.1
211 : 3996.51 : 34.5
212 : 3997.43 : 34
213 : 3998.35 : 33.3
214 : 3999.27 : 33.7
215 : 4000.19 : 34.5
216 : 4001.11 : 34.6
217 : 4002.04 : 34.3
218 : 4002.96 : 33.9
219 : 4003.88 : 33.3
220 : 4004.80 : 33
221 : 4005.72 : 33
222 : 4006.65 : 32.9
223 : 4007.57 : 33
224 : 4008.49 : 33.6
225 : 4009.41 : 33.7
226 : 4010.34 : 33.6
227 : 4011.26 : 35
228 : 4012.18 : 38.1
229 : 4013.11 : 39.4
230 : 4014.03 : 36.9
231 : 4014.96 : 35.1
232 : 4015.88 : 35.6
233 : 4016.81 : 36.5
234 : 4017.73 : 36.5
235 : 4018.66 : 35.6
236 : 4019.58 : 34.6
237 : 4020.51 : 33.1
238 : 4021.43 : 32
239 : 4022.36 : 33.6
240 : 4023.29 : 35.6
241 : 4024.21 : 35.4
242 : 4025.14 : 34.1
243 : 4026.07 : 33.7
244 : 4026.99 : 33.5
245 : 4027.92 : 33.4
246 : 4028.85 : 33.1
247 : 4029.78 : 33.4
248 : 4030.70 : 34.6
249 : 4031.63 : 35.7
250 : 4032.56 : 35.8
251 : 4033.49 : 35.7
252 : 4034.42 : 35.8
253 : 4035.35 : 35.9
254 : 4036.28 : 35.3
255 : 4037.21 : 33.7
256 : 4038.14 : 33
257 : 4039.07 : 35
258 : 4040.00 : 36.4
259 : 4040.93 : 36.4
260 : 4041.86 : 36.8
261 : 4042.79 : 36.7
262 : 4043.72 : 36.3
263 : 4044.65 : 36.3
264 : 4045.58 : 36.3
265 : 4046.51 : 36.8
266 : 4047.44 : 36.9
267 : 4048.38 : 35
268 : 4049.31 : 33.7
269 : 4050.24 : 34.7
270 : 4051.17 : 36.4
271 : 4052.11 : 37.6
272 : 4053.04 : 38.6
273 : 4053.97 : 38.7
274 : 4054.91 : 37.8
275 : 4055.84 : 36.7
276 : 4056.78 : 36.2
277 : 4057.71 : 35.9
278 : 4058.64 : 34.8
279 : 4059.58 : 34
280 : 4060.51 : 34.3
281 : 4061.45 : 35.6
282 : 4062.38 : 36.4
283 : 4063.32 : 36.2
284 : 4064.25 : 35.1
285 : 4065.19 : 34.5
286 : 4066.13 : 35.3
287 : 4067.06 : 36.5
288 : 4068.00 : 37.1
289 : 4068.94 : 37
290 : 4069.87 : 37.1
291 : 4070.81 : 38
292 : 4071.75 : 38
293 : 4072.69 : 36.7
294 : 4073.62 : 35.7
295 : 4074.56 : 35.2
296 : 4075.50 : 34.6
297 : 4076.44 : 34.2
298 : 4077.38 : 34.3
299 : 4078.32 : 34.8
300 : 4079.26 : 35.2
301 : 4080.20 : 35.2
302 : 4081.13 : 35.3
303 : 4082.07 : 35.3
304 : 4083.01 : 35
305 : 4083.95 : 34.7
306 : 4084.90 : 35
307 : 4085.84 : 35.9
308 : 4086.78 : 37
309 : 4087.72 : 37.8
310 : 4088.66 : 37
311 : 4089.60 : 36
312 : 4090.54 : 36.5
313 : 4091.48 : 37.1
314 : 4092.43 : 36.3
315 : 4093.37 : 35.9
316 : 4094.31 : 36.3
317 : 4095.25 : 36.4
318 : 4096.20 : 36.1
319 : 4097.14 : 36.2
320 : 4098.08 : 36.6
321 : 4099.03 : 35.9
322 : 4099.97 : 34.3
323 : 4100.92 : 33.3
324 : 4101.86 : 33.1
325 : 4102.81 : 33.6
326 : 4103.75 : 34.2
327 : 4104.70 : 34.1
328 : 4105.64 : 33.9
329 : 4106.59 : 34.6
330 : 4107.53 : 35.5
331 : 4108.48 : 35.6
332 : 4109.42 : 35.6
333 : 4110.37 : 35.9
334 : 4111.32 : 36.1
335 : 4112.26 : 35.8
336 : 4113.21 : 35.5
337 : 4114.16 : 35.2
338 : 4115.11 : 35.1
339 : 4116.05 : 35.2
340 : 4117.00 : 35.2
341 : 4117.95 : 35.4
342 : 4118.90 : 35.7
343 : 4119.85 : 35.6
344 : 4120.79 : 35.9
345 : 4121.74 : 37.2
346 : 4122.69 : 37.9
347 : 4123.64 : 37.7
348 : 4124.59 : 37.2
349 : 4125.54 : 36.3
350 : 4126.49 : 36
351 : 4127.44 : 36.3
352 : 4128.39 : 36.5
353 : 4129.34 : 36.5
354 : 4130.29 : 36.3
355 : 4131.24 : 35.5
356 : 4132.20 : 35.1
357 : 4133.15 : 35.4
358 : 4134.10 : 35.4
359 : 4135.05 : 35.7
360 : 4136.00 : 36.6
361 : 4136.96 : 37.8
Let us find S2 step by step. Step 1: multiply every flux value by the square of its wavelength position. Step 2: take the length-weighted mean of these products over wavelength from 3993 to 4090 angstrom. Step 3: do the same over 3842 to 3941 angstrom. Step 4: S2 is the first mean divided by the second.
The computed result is 1.17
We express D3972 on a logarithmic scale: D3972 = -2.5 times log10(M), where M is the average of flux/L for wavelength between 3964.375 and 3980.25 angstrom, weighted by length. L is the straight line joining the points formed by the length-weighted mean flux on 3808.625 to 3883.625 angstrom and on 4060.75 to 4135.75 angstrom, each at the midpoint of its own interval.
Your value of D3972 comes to 0.04 mag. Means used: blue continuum 32.2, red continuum 35.8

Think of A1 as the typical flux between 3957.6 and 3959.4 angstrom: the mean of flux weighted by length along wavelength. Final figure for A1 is 32.6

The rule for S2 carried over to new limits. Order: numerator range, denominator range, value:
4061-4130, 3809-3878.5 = 1.26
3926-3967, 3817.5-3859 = 1.07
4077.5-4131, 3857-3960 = 1.21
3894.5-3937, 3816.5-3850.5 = 1.07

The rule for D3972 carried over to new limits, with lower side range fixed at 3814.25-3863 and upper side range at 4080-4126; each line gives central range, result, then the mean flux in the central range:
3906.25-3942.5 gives 0.022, 32.7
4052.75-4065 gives -0.030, 36.1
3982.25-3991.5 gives -0.036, 35.3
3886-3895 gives 0.026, 32.2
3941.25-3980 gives 0.040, 32.6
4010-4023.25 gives -0.026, 35.4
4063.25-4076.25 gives -0.028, 36.2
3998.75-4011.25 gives 0.024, 33.7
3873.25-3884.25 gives 0.002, 32.7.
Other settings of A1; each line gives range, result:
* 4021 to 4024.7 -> 34.1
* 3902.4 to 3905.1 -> 32.3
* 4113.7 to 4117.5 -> 35.2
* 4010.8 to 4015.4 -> 36.9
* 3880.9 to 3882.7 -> 32.2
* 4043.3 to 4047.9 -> 36.6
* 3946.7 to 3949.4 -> 31.3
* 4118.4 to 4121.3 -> 35.8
